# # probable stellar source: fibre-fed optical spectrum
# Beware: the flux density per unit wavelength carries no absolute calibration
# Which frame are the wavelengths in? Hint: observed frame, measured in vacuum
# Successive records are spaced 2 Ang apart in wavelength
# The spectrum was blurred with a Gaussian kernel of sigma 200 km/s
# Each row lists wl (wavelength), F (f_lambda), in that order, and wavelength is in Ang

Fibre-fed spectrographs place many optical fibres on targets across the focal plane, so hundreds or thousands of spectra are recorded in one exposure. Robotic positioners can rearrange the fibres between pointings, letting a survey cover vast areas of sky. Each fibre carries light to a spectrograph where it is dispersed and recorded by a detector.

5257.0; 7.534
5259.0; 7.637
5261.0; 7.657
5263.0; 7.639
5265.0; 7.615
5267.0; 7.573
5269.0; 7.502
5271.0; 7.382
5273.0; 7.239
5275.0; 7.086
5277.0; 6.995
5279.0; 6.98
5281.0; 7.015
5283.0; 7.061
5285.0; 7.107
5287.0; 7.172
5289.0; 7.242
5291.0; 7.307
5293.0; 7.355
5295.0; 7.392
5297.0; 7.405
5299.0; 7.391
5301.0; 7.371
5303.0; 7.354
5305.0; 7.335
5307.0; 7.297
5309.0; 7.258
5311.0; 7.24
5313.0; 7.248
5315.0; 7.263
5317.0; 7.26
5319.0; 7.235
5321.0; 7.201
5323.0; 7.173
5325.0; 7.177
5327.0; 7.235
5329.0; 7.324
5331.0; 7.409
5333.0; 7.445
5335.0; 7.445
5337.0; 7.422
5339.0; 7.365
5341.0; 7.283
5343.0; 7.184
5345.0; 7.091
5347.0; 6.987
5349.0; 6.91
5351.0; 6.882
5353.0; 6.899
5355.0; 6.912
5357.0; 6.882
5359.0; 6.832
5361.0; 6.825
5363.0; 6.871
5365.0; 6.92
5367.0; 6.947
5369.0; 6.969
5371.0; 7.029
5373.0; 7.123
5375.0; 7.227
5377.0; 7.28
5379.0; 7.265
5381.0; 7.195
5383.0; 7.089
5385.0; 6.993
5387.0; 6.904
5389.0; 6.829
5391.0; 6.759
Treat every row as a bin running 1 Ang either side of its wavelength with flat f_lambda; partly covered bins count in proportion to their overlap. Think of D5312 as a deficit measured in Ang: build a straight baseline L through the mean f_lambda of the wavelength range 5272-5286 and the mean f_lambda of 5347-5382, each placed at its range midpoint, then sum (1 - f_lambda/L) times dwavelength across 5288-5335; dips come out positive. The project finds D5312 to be -1.7 Ang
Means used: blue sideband 7.07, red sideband 7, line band 7.3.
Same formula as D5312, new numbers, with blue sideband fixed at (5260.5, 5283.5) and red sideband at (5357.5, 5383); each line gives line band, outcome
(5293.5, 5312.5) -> -0.3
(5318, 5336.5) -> -0.4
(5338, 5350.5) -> 0.0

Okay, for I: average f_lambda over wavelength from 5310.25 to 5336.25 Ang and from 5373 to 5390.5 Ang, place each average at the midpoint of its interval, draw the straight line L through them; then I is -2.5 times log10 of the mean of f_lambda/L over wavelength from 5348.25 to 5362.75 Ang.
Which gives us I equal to 0.05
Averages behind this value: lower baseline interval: 7.28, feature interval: 6.88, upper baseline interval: 7.09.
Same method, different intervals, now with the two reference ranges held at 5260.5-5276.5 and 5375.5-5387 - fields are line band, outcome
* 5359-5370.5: 0.04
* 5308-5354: 0.01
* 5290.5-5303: 0.00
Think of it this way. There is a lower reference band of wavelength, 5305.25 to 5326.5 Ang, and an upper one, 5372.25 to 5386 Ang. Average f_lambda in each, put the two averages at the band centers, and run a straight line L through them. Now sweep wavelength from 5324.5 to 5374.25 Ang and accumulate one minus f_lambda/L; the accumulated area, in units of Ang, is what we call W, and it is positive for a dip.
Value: 0.7 Ang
